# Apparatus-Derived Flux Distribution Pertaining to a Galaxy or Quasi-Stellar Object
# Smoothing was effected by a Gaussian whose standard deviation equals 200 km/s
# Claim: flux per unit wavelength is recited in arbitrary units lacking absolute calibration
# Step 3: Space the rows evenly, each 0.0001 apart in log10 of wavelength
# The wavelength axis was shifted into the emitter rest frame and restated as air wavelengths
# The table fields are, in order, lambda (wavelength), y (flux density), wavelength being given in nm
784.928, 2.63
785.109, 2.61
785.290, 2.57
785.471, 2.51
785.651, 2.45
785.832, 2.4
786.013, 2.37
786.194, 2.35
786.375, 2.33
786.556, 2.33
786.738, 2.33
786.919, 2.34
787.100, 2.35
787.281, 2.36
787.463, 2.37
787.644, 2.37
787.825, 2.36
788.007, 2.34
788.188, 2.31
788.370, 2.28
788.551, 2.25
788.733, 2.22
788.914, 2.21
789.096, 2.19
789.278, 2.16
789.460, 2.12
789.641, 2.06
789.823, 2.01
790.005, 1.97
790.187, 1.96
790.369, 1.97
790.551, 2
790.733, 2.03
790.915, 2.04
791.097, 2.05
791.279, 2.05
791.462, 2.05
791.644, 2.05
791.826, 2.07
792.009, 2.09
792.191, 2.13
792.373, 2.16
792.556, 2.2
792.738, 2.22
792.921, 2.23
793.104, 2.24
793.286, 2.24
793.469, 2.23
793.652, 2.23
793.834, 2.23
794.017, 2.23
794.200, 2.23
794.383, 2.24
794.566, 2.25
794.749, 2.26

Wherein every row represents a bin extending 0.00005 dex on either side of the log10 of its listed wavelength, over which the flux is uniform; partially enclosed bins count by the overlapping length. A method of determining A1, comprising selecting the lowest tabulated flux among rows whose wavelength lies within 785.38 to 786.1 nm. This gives 2.37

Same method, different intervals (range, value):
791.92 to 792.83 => 2.09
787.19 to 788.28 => 2.31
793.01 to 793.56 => 2.23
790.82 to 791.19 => 2.04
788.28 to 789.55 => 2.12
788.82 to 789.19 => 2.19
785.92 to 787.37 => 2.33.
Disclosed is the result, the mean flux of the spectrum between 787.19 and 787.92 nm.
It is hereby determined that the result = 2.36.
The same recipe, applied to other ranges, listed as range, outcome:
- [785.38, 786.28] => 2.42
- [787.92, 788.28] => 2.32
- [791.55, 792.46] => 2.1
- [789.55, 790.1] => 2.01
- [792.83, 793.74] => 2.23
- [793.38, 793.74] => 2.23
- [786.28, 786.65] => 2.33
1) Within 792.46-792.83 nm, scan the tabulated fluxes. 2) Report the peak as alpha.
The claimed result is 2.22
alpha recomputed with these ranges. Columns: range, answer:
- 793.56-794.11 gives 2.23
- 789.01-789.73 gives 2.19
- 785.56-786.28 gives 2.45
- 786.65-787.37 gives 2.36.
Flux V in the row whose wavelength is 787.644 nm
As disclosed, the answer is 2.37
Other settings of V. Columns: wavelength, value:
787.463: 2.37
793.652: 2.23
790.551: 2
